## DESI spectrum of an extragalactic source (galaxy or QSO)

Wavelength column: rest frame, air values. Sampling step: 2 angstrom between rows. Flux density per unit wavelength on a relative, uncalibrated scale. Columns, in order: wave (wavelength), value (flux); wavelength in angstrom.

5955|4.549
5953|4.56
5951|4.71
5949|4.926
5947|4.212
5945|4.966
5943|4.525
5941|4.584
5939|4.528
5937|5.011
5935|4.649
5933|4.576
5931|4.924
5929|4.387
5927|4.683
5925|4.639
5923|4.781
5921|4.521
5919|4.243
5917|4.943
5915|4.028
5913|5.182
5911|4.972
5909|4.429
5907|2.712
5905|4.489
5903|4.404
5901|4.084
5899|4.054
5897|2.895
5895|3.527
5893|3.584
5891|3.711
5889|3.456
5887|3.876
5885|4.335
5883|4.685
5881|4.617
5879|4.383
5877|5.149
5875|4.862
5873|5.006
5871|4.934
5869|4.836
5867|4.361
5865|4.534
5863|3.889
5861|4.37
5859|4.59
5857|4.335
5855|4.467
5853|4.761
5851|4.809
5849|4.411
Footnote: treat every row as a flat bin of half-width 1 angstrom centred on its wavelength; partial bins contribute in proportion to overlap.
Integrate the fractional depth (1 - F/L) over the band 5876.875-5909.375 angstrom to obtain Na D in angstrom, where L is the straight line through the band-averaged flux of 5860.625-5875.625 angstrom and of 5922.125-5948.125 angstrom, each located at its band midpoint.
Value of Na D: 4.47 angstrom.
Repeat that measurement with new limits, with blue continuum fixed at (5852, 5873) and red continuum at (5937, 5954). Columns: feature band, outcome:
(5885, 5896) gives 2.1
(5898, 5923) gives 1.3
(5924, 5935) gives 0.0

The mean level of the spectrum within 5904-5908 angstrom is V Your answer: 3.6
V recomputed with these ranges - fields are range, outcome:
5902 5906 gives 4.45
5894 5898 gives 3.21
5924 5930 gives 4.57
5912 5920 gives 4.6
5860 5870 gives 4.4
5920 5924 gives 4.65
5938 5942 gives 4.56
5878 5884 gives 4.56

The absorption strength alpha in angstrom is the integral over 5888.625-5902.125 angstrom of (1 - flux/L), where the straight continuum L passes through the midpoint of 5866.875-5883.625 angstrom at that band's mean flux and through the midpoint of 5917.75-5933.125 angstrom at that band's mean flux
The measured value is 3.1 angstrom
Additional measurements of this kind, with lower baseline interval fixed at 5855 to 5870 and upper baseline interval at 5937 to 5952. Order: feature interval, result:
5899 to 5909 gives 1.2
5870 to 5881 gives -1.0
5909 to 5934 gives -0.3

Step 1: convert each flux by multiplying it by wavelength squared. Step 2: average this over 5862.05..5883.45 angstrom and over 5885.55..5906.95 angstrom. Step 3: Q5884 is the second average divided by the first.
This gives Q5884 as 0.8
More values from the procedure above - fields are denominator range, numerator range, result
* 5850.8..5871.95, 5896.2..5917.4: 0.94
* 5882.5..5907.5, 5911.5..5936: 1.22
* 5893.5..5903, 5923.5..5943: 1.27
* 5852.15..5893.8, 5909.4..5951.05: 1.08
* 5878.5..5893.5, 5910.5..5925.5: 1.15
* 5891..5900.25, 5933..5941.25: 1.34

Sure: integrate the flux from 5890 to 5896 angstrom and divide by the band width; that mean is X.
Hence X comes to 3.61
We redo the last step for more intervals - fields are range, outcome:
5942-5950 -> 4.66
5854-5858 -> 4.4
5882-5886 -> 4.51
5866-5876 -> 4.8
